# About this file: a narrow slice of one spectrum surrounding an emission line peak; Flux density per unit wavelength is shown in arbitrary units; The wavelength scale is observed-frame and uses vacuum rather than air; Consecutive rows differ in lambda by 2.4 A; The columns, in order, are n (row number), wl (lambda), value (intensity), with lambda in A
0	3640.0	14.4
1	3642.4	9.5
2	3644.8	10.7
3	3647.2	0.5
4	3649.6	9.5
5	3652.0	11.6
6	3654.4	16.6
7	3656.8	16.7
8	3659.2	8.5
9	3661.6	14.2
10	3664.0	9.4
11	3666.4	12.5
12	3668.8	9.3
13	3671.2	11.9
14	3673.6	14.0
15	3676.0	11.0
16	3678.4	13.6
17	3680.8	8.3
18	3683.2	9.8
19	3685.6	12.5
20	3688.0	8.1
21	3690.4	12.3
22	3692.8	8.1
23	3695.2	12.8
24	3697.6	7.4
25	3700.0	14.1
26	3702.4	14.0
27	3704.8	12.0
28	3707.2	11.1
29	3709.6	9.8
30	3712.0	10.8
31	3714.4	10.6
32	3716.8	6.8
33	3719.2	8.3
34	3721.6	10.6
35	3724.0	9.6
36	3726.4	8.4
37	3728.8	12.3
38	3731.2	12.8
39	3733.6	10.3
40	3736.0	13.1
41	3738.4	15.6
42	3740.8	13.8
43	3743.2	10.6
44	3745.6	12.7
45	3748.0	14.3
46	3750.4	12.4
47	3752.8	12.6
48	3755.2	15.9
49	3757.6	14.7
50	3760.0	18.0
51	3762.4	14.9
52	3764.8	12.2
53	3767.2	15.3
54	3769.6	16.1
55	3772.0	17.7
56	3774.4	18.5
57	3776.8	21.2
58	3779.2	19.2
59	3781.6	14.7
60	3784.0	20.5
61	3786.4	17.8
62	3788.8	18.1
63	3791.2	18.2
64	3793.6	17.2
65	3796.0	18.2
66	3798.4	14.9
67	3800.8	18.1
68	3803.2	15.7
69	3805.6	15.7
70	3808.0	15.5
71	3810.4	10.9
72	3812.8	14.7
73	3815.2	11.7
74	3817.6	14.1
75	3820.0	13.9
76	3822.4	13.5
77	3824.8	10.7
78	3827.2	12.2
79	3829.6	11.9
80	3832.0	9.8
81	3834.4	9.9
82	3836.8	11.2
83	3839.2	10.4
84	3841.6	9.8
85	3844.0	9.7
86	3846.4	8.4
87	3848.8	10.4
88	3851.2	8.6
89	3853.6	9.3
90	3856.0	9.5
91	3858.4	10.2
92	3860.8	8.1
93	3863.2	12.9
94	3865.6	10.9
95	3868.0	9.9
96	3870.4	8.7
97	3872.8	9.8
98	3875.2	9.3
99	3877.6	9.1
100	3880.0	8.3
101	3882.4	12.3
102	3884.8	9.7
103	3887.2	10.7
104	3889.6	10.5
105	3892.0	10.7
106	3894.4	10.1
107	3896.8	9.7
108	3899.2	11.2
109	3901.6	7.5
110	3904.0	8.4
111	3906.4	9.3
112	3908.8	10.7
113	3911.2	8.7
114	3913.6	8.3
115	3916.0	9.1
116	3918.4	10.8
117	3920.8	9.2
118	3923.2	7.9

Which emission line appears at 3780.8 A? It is Mg II 2798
